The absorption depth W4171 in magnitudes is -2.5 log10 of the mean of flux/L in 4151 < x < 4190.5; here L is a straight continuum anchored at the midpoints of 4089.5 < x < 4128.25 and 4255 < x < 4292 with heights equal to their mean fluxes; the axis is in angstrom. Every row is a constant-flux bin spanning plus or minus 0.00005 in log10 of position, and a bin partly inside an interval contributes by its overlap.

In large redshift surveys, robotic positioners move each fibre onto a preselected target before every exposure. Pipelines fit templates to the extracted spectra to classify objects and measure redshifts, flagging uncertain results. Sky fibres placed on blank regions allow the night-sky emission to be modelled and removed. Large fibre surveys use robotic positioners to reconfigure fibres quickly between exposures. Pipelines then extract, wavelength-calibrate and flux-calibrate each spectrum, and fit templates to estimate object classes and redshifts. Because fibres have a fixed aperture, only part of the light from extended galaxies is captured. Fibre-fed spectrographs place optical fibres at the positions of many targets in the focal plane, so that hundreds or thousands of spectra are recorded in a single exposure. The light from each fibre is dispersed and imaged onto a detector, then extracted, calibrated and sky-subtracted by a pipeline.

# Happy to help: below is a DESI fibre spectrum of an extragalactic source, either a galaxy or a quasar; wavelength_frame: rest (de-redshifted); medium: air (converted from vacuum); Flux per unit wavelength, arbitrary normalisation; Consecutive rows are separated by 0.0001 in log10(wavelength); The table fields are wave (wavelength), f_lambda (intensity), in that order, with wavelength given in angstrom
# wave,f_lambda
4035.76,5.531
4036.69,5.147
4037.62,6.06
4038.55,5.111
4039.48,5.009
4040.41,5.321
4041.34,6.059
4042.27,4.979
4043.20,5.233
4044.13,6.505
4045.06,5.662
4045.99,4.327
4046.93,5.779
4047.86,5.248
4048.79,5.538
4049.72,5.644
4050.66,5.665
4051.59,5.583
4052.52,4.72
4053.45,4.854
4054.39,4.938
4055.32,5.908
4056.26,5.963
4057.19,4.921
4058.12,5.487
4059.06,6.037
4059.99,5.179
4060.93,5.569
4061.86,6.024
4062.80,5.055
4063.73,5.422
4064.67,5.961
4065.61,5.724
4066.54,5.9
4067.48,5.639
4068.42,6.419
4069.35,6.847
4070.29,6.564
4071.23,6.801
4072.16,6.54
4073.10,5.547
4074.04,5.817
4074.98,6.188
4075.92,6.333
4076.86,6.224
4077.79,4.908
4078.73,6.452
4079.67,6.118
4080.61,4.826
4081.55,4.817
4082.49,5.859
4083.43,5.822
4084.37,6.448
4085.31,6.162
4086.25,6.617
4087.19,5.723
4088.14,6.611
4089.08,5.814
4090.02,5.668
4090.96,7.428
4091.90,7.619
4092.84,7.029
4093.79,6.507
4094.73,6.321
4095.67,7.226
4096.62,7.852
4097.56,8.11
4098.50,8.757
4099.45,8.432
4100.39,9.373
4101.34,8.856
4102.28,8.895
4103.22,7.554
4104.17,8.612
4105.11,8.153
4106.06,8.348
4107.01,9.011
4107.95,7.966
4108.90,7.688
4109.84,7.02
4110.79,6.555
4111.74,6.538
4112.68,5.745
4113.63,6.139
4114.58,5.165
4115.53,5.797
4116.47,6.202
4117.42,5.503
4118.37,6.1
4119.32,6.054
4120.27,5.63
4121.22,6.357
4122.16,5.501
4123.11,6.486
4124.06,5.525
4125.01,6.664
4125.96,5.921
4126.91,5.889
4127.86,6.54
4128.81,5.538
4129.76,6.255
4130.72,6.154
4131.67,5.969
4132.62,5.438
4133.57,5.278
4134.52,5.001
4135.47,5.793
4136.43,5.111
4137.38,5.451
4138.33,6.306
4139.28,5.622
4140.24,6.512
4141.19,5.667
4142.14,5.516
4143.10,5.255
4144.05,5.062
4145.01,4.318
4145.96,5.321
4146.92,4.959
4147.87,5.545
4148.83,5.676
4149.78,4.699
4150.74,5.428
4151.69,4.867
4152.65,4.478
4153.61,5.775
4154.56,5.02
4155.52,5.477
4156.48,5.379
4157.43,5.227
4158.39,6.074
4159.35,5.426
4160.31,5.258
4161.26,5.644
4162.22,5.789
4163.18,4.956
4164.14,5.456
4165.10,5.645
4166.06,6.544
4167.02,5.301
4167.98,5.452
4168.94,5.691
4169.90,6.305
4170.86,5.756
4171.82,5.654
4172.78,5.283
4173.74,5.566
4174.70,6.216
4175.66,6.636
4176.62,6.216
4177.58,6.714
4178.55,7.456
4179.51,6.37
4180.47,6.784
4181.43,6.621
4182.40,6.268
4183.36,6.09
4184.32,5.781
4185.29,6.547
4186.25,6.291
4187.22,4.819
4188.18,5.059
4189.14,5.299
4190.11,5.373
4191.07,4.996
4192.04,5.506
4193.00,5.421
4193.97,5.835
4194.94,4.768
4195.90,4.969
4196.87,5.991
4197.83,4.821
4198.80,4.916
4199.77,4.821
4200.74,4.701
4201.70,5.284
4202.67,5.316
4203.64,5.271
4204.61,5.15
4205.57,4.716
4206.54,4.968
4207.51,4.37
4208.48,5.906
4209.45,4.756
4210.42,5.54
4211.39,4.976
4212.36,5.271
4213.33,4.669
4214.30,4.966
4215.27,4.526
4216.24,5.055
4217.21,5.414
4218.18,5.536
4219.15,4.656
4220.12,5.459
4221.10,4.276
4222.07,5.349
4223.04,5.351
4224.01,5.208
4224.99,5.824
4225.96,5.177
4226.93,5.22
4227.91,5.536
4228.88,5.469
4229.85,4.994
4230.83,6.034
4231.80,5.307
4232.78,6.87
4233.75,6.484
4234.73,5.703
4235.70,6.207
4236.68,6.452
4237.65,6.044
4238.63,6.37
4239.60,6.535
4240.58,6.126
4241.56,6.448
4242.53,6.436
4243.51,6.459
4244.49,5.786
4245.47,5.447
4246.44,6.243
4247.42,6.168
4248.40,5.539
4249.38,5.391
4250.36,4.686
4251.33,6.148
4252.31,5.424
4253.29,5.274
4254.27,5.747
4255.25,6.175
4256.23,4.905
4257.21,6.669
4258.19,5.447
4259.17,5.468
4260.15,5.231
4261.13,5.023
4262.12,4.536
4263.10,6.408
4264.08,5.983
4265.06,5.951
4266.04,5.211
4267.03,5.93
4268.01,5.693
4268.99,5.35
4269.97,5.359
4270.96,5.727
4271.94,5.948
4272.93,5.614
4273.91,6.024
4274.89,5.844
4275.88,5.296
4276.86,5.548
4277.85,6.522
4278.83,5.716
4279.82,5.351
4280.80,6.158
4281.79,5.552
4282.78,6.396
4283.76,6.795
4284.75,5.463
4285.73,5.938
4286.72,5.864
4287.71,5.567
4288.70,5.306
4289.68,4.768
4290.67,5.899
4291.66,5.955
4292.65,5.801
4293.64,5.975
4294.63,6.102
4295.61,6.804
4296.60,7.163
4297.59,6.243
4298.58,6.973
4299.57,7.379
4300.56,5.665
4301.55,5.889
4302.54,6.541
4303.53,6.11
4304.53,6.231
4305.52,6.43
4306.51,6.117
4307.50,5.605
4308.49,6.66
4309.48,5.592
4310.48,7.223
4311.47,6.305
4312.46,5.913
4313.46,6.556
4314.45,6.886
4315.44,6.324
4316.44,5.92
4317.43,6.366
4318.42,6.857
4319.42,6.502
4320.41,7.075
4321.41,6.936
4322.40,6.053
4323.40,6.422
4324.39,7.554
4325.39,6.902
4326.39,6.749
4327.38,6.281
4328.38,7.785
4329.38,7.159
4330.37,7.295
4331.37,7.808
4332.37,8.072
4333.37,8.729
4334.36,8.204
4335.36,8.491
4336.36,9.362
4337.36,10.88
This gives 0.13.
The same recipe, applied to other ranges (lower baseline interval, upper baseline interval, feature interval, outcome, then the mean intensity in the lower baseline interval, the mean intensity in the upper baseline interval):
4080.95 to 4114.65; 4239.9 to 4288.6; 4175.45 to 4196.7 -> 0.09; 7.14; 5.75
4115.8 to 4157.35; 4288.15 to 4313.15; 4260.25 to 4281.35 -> 0.08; 5.61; 6.19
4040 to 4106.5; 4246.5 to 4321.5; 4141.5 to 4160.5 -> 0.17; 6.27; 5.96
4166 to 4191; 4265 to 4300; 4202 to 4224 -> 0.17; 5.98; 5.92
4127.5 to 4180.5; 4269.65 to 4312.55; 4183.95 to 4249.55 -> 0.07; 5.65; 6.03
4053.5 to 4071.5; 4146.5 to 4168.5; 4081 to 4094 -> -0.11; 5.77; 5.4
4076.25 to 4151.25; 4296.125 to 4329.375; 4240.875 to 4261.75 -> 0.13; 6.34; 6.53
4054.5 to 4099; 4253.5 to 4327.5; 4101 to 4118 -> -0.17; 6.18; 6.06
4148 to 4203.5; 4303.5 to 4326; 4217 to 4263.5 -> 0.06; 5.61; 6.46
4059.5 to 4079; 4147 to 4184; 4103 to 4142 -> -0.08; 5.95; 5.75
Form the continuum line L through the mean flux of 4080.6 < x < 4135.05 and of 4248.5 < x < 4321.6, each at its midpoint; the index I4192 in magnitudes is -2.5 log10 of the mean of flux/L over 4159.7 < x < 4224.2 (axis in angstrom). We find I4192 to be 0.15 mag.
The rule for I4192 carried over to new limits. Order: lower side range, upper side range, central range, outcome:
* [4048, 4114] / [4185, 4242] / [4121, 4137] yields 0.044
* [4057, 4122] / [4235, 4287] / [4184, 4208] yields 0.164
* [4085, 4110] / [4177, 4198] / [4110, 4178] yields 0.167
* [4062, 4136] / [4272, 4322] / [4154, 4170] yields 0.150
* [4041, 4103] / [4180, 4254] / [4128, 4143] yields 0.033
